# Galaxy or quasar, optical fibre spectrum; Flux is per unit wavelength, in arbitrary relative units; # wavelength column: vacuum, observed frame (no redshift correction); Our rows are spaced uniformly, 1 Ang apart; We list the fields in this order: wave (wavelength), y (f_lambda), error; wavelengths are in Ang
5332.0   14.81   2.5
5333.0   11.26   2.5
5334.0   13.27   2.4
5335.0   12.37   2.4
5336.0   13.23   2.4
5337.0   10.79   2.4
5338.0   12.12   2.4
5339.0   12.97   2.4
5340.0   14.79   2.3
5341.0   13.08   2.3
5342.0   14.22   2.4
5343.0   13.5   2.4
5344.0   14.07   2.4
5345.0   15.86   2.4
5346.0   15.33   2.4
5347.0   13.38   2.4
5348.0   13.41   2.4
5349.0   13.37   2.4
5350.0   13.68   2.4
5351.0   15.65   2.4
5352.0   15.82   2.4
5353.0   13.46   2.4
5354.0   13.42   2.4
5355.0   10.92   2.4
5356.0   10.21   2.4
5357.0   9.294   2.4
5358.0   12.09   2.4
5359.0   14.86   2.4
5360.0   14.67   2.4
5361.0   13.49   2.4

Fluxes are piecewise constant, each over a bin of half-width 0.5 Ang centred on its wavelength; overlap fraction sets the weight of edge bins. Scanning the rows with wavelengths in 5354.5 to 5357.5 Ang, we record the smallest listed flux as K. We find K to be 9.294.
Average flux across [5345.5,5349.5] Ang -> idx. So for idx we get 13.9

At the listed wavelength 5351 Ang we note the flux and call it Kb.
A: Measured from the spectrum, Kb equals 15.65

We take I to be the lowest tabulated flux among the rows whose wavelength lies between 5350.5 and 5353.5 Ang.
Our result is 13.46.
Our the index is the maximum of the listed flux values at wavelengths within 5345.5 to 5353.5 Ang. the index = 15.82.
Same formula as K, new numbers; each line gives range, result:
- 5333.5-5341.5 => 10.79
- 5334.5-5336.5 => 12.37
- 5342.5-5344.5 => 13.5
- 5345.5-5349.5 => 13.37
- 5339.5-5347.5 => 13.08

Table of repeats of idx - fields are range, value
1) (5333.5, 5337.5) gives 12.4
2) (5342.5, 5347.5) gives 14.4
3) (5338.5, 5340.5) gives 13.9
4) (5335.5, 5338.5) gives 12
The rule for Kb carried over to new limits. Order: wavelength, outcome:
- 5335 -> 12.37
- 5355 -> 10.92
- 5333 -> 11.26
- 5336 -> 13.23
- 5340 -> 14.79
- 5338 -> 12.12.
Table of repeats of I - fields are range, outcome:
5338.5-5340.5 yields 12.97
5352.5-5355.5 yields 10.92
